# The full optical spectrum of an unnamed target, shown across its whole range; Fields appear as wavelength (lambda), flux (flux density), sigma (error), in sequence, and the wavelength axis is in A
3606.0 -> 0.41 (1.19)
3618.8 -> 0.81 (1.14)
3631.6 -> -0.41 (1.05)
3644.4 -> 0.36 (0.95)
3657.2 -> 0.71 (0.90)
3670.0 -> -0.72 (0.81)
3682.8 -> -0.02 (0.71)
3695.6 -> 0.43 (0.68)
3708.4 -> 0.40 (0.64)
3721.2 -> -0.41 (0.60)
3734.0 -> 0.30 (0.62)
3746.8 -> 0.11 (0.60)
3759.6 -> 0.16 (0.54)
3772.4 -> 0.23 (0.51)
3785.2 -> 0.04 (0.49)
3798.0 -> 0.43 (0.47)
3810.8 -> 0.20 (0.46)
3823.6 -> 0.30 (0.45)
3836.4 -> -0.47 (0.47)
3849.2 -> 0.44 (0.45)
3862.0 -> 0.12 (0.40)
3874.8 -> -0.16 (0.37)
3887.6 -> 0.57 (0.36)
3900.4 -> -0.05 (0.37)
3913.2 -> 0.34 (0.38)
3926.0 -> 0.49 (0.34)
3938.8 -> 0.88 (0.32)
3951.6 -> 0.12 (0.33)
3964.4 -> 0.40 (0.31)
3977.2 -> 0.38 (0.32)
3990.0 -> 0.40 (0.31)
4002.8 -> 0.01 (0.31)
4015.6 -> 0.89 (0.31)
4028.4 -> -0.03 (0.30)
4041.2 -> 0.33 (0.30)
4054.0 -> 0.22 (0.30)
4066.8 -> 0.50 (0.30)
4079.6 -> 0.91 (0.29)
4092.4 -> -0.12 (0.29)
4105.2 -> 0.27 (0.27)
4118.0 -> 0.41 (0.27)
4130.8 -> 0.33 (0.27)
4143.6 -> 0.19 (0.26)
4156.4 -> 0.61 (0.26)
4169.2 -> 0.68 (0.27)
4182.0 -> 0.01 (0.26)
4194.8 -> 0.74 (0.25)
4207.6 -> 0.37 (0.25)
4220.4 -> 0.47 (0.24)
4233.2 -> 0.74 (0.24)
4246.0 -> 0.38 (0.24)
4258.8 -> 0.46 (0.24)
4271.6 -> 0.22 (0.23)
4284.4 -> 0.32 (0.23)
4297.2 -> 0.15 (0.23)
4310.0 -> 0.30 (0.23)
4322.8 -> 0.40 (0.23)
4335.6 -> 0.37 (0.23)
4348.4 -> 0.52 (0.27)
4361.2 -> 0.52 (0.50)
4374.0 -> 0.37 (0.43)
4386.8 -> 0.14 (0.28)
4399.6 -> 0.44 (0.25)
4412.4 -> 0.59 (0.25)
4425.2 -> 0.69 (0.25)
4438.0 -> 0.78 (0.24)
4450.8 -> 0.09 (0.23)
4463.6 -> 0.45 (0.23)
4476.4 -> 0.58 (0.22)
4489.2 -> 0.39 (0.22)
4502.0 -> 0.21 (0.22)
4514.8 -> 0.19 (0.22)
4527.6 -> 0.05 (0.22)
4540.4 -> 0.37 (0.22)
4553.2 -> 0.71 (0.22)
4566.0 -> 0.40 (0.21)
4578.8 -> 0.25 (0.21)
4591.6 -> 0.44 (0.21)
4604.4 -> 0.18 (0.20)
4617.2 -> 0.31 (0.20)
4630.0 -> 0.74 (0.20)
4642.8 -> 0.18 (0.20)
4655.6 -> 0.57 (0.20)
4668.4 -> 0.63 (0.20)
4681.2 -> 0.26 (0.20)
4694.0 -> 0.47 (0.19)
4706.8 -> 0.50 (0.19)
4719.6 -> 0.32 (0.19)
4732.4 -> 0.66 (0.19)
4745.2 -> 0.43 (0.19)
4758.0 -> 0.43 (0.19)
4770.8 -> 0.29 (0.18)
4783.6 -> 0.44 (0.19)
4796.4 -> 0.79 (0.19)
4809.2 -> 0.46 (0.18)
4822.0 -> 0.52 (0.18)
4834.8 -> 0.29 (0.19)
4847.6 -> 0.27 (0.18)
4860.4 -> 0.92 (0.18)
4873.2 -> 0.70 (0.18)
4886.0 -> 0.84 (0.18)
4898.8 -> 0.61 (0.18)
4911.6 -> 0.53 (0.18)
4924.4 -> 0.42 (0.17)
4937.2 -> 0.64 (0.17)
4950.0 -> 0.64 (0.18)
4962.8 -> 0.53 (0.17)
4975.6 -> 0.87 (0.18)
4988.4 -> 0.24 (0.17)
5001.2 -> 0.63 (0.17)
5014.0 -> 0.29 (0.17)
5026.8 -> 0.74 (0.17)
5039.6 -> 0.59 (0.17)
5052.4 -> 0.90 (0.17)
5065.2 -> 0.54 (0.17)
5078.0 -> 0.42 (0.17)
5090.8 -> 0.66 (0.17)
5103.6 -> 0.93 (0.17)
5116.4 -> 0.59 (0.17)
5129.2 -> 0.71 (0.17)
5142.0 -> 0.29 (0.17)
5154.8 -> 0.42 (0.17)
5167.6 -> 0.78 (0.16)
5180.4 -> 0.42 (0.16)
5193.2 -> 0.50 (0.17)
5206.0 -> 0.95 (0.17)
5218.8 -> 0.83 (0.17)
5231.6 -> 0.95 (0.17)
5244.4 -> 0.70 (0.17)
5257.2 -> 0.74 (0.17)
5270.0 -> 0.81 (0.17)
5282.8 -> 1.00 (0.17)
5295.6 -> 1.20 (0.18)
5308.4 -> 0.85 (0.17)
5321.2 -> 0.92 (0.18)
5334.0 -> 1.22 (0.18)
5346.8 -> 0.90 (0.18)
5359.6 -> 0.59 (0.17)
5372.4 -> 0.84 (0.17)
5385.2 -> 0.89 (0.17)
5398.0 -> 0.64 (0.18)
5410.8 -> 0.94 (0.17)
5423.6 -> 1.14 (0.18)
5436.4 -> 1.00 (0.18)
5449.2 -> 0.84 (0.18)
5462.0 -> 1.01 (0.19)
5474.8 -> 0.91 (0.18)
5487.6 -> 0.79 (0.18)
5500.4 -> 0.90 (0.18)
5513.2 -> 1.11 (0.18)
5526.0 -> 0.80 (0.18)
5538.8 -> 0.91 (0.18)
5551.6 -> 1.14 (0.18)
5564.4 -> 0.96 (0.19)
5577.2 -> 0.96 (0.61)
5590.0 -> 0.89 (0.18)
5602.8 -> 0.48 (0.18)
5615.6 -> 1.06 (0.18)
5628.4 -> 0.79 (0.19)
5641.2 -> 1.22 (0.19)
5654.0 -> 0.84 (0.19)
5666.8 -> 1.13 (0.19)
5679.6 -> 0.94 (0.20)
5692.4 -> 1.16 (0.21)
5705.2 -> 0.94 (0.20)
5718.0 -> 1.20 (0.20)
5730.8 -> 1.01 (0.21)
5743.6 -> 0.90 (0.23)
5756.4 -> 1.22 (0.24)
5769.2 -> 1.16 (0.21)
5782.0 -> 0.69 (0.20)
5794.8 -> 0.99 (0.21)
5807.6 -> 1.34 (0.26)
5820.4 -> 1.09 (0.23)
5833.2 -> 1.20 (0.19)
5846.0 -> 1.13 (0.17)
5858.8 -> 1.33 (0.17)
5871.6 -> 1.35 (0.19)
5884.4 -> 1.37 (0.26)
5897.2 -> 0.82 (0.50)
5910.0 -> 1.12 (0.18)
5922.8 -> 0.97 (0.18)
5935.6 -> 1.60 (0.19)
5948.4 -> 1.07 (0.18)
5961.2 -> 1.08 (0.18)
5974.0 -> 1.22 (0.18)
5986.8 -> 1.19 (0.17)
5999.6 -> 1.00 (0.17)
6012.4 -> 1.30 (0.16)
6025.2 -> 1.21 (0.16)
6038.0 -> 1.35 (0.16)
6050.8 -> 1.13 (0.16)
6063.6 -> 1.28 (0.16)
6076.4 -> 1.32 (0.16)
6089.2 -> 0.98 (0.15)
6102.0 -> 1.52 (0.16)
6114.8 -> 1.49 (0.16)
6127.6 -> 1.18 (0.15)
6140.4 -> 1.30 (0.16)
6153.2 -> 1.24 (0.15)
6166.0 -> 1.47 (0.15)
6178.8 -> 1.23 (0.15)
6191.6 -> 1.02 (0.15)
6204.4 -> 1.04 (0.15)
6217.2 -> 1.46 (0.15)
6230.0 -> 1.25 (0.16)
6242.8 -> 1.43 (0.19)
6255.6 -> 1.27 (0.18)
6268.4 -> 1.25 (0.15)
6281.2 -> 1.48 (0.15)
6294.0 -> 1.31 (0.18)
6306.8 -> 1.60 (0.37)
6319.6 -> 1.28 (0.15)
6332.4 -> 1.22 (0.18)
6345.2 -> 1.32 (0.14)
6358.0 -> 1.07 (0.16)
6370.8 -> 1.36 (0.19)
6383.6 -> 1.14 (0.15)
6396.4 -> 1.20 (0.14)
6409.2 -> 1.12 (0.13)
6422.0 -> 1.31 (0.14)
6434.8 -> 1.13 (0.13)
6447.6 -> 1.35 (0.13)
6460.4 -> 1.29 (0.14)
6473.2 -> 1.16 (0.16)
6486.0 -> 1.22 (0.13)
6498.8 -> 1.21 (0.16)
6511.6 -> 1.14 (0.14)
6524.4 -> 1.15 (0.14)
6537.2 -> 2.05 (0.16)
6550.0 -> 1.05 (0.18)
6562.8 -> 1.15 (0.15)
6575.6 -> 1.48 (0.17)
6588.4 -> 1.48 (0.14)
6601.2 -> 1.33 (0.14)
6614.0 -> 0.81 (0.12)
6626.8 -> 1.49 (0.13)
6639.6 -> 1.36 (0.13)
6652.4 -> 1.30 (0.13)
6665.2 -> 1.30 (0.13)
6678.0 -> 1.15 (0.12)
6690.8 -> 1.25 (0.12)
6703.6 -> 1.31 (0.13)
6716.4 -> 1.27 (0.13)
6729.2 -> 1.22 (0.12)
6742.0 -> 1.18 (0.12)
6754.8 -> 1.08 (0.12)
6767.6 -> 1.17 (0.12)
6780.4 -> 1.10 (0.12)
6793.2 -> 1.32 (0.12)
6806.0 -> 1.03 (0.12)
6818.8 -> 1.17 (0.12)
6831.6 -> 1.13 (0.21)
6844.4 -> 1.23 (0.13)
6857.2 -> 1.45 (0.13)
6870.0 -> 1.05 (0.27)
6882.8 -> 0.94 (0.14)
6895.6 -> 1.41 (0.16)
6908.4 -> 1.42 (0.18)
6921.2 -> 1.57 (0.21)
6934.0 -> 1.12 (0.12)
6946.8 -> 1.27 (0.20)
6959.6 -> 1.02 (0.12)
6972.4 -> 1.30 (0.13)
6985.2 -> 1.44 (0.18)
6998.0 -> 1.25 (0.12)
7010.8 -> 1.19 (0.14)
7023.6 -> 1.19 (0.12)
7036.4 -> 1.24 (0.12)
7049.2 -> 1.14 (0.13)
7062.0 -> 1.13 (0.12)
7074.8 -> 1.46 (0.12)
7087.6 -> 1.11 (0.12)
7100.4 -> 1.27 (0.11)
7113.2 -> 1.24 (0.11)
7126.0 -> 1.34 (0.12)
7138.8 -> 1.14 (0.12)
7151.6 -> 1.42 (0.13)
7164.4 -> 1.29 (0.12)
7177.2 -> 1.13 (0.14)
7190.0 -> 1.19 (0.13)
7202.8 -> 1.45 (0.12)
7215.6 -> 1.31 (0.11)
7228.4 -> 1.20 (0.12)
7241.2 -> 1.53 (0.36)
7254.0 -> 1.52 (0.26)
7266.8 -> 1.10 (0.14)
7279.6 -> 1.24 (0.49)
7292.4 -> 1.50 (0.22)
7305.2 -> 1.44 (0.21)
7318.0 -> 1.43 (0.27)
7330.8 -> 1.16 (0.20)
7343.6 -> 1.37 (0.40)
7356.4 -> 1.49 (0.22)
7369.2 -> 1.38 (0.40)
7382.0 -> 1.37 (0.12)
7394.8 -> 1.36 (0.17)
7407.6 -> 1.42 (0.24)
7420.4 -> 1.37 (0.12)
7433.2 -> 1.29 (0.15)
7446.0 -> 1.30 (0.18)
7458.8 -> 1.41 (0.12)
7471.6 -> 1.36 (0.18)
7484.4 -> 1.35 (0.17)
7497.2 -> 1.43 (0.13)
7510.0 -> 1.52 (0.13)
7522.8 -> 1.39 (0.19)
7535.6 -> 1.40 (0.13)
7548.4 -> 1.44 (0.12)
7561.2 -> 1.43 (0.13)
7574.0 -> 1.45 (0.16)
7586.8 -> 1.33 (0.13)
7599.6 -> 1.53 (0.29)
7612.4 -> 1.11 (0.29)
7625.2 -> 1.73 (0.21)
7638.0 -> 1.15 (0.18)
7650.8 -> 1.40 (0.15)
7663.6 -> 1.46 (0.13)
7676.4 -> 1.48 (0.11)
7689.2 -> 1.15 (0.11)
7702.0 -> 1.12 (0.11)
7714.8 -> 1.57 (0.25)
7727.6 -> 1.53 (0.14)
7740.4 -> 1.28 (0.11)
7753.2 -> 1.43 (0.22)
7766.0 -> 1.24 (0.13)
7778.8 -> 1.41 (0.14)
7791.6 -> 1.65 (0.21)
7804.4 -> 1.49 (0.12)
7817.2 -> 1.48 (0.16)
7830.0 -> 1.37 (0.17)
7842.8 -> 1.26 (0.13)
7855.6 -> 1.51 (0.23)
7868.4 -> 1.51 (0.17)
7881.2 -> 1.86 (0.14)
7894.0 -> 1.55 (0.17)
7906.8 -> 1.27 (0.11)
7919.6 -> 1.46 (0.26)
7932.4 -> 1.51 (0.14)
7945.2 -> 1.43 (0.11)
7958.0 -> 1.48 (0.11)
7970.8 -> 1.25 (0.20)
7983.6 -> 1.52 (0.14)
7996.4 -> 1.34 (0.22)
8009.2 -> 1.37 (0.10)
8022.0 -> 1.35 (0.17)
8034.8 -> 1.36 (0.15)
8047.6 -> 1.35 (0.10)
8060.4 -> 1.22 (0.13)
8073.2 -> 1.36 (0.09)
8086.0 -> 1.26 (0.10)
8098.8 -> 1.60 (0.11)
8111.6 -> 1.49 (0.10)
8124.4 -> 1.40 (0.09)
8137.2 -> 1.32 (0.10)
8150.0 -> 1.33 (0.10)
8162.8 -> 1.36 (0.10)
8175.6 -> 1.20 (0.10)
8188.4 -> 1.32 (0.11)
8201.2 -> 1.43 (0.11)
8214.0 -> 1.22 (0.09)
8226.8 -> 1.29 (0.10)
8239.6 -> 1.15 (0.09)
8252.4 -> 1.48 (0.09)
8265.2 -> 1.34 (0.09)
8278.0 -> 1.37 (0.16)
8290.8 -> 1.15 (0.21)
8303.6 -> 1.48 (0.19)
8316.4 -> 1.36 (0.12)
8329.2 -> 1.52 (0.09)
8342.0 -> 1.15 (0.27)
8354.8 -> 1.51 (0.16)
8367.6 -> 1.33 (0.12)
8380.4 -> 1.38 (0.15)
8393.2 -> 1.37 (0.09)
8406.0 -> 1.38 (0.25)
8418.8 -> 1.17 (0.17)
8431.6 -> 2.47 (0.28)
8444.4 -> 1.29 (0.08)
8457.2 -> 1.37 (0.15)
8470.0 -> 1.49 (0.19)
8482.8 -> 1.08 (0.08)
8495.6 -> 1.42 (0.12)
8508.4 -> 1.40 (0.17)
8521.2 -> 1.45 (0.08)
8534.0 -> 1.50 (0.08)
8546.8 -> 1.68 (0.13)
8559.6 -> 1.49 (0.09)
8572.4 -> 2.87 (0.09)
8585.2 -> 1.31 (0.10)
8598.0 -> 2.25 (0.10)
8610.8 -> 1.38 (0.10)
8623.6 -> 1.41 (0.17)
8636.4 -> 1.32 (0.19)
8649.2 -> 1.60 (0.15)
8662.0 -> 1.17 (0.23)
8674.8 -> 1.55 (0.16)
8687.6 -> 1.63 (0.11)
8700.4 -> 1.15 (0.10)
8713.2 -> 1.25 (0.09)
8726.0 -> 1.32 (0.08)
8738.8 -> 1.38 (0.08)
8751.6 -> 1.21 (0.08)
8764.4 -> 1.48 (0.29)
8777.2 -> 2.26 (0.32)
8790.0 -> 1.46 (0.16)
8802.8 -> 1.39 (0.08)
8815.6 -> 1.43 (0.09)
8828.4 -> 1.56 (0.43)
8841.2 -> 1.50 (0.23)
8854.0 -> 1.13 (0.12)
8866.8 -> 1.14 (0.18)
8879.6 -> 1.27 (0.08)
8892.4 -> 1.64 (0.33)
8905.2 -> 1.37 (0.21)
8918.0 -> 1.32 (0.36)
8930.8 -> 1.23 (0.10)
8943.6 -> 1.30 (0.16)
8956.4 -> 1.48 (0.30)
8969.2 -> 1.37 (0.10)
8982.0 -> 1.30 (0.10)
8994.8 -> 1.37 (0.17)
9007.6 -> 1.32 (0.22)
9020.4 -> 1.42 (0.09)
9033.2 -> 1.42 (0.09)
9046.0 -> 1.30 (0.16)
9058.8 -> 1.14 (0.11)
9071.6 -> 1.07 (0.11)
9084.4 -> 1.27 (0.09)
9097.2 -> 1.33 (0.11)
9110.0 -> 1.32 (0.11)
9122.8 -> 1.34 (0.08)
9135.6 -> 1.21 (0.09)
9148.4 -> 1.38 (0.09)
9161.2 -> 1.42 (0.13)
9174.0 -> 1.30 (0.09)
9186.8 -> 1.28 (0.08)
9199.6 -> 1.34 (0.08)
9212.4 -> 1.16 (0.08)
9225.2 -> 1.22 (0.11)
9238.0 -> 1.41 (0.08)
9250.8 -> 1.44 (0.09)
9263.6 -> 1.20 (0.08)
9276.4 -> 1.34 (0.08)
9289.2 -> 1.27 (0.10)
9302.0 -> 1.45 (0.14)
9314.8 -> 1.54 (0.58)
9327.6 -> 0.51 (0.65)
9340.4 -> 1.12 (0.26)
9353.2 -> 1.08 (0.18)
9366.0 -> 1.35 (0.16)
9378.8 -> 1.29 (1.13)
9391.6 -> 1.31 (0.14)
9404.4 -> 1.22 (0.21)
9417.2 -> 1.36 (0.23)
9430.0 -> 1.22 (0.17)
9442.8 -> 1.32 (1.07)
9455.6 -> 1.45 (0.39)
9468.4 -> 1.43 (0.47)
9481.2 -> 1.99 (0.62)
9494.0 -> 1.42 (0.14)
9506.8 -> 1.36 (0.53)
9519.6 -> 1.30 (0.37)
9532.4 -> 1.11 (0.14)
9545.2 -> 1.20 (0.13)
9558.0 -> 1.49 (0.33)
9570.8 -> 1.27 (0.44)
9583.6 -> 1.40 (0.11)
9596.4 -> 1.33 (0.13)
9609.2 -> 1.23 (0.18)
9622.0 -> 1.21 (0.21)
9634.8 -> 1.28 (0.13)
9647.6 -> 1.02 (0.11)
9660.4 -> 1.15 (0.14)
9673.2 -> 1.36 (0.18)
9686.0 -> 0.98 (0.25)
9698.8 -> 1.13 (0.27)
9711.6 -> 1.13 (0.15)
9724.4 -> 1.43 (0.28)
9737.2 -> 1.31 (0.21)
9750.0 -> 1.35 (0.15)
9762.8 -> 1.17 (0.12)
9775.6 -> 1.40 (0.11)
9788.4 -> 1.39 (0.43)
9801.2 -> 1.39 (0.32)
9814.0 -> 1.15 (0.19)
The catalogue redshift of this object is 0.306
